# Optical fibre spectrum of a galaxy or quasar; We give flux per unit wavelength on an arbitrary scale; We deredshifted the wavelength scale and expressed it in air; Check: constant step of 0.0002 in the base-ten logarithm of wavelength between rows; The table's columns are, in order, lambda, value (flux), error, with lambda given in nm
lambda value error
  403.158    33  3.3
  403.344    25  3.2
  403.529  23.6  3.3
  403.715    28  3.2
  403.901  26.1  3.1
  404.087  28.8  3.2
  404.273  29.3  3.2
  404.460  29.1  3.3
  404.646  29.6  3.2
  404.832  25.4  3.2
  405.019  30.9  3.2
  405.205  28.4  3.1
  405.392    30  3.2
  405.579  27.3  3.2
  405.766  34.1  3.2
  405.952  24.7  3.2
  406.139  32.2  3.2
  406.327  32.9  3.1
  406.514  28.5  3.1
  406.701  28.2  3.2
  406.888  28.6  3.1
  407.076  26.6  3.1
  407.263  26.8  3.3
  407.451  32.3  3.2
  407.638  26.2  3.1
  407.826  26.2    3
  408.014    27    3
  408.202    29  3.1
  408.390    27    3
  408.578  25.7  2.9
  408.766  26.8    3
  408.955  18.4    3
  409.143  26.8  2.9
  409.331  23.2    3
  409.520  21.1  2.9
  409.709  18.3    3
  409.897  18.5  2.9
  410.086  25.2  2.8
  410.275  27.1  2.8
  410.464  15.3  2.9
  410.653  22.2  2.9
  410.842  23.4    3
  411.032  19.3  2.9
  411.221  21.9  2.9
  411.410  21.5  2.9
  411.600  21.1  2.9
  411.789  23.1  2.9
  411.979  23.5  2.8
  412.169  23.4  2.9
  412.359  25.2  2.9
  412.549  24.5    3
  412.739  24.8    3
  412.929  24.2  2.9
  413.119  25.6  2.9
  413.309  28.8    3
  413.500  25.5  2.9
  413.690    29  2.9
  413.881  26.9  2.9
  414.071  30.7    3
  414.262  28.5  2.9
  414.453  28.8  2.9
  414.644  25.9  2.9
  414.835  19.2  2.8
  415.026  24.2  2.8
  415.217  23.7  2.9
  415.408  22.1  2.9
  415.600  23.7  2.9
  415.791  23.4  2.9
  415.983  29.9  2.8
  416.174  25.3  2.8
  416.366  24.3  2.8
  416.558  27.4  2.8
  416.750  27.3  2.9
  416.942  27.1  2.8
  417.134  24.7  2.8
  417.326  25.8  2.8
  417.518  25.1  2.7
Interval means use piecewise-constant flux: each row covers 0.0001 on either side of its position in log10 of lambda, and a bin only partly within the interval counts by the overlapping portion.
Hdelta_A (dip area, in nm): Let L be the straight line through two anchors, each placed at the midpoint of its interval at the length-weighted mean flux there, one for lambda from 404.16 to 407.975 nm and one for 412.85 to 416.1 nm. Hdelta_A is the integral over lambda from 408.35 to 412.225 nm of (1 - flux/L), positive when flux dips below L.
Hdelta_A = 0.70 nm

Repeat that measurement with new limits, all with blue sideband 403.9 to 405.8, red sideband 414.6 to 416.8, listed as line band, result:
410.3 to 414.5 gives 0.24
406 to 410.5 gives 0.29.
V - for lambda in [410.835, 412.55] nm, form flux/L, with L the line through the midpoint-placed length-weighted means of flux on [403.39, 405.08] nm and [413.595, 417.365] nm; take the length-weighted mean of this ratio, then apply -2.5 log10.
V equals 0.176 mag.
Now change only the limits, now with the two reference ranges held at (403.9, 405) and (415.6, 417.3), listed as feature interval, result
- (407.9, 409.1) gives 0.077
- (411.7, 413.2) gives 0.108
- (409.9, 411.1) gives 0.238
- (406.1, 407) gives -0.070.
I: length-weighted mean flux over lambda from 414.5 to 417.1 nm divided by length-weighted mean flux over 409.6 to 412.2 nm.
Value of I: 1.15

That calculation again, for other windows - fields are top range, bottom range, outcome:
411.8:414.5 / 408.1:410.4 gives 1.10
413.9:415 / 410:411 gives 1.18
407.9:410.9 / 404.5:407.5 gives 0.81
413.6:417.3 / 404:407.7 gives 0.89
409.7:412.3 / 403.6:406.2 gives 0.76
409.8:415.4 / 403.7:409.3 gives 0.86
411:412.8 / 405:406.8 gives 0.77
